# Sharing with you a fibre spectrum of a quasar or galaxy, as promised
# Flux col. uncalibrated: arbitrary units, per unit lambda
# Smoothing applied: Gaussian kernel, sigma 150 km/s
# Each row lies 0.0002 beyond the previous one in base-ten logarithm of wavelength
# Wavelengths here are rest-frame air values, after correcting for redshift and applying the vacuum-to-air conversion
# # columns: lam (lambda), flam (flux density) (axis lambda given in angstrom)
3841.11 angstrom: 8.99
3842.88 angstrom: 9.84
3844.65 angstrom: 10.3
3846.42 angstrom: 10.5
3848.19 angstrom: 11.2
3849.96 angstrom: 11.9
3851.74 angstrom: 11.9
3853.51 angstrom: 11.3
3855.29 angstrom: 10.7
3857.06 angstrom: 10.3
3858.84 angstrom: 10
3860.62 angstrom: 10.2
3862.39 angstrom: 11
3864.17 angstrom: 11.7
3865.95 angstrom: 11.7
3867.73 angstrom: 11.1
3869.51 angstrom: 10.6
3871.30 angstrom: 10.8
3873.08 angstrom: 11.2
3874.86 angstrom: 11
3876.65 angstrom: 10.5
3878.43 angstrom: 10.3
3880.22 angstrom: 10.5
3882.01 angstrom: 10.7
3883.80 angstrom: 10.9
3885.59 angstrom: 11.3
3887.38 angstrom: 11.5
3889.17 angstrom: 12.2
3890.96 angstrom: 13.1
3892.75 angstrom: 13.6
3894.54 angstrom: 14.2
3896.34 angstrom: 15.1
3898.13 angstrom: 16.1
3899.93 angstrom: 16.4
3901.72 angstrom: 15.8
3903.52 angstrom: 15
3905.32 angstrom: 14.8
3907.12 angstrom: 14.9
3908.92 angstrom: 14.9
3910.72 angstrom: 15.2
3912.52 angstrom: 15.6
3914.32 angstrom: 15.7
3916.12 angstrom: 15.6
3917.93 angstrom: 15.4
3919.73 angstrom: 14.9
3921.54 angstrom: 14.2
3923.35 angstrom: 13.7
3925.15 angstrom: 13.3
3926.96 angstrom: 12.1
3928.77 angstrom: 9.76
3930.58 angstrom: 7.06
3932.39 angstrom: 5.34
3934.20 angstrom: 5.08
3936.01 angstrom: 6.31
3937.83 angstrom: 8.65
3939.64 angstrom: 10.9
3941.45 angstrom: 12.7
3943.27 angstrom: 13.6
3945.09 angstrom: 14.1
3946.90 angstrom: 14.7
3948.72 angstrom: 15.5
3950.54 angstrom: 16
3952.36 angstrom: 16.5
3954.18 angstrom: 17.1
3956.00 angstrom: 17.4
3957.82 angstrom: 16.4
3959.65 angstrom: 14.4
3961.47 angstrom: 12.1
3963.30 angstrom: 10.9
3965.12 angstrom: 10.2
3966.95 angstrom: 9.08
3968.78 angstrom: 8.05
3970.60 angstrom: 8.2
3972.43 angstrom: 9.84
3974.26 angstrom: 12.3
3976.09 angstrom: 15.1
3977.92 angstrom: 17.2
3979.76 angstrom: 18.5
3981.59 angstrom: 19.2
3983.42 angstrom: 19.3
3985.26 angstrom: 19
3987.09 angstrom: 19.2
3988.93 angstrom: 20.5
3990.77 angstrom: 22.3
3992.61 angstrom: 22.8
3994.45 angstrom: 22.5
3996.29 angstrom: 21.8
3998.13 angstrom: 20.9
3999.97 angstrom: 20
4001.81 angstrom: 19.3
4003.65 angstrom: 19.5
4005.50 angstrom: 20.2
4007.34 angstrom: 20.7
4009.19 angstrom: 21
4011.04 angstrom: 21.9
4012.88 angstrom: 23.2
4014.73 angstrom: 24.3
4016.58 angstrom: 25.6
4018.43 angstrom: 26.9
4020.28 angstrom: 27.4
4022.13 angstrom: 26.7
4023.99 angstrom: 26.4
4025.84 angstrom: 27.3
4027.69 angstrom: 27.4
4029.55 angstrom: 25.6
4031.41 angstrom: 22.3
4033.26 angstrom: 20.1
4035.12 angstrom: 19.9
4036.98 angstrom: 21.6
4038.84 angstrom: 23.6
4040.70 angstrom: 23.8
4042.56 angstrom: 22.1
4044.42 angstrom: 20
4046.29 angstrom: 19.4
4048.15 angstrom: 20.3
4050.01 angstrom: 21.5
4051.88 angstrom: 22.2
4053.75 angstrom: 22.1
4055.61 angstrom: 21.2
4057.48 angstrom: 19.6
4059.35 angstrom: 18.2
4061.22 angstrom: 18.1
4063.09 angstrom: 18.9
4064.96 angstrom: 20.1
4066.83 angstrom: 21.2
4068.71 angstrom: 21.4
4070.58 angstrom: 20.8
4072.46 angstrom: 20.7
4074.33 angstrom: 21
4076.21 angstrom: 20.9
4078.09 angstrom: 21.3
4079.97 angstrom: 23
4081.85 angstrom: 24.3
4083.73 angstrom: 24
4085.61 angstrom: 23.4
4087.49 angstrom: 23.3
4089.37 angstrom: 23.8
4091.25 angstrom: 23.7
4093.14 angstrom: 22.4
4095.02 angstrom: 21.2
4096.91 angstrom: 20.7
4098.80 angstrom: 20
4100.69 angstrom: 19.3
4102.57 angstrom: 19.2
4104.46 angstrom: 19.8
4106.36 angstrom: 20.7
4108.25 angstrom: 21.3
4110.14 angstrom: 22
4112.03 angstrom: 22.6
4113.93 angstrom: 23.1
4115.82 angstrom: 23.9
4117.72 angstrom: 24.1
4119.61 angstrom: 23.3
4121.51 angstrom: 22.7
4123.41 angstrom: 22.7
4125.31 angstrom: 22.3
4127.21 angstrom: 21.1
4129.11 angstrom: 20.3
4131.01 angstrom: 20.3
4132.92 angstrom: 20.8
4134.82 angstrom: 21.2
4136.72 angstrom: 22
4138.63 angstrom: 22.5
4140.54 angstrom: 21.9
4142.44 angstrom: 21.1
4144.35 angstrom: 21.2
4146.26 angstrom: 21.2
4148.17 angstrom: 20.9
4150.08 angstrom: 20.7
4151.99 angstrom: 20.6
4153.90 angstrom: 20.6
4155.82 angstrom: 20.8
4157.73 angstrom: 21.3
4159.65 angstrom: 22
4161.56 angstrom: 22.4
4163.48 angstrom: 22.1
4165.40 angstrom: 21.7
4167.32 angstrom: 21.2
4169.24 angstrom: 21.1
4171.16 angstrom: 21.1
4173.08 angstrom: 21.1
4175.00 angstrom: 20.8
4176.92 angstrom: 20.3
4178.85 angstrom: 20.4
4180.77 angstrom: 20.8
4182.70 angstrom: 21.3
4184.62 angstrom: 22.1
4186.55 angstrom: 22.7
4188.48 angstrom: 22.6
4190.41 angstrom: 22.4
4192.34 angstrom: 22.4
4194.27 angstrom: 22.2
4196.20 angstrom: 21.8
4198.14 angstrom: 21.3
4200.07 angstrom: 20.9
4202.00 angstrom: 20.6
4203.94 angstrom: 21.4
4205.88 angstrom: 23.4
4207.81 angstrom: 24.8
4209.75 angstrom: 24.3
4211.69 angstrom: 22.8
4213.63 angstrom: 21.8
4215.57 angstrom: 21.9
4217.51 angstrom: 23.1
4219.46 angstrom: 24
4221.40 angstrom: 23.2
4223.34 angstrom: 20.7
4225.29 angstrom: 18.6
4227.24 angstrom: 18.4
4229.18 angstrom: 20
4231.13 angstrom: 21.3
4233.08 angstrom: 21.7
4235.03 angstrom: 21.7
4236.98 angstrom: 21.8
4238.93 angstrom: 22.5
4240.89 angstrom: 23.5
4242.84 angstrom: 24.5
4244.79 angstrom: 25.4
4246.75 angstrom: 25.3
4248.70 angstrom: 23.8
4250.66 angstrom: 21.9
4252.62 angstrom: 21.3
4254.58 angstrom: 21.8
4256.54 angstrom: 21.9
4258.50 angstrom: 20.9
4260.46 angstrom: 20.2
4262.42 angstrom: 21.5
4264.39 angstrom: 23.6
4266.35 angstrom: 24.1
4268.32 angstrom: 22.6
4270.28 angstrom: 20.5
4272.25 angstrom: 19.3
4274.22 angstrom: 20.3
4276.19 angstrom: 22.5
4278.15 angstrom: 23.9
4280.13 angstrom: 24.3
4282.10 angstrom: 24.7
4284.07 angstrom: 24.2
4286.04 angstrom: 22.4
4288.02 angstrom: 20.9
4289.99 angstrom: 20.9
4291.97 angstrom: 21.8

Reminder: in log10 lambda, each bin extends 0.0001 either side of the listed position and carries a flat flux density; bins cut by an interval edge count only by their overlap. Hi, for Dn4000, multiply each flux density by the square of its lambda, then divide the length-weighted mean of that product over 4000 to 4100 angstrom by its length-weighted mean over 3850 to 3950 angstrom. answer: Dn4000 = 1.94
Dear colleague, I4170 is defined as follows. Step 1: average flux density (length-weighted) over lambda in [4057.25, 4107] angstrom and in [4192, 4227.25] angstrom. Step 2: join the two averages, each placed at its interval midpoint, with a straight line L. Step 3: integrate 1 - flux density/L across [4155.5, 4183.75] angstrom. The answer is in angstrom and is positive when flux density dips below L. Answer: 0.71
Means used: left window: 21.2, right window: 22.1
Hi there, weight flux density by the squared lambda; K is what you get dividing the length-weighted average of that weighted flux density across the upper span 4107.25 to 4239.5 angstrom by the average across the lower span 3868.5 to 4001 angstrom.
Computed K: 1.74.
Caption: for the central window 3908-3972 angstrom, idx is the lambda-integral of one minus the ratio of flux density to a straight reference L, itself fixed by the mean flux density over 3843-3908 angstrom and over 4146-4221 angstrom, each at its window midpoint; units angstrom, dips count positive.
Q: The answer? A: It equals 6.7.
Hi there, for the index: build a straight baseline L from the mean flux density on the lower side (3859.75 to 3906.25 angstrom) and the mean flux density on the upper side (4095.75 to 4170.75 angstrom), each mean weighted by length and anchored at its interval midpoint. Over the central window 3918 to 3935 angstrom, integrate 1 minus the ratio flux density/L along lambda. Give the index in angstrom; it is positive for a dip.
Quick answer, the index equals 3.7 angstrom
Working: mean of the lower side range 12.4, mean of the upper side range 21.4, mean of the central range 10.9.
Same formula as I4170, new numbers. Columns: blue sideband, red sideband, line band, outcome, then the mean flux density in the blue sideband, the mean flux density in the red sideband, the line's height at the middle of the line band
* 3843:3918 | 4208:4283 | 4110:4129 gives -3.8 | 12.5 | 22.3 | 18.9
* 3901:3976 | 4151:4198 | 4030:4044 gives -4.7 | 12.8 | 21.5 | 16.4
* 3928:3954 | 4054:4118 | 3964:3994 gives -3.4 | 11.3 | 21.4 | 14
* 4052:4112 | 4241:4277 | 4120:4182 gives 1.0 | 21.2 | 22.3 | 21.7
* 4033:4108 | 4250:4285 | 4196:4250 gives -0.8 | 21.2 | 22.2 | 22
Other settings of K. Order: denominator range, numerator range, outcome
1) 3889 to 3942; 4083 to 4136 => 1.87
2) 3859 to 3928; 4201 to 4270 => 2.02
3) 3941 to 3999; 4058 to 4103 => 1.42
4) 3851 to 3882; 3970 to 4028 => 2.06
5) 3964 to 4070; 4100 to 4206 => 1.13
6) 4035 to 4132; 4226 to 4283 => 1.12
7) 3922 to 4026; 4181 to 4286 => 1.51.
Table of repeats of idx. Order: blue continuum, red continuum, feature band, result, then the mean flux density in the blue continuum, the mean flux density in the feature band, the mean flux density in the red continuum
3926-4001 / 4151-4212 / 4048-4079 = -4.8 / 14.5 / 20.6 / 21.7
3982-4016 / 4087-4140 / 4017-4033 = -3.6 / 21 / 26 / 21.8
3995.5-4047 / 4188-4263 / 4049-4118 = 3.5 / 22.8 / 21.5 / 22.1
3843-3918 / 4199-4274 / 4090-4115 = -3.8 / 12.5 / 21.3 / 22.1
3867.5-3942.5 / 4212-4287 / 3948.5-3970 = 0.6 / 12.3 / 13.5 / 22.2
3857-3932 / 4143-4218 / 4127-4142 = -0.8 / 12.7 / 21.3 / 21.7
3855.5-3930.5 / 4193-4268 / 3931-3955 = 3.9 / 12.8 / 11.9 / 22.2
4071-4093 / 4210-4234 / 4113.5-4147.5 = 0.4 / 22.6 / 22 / 21.5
